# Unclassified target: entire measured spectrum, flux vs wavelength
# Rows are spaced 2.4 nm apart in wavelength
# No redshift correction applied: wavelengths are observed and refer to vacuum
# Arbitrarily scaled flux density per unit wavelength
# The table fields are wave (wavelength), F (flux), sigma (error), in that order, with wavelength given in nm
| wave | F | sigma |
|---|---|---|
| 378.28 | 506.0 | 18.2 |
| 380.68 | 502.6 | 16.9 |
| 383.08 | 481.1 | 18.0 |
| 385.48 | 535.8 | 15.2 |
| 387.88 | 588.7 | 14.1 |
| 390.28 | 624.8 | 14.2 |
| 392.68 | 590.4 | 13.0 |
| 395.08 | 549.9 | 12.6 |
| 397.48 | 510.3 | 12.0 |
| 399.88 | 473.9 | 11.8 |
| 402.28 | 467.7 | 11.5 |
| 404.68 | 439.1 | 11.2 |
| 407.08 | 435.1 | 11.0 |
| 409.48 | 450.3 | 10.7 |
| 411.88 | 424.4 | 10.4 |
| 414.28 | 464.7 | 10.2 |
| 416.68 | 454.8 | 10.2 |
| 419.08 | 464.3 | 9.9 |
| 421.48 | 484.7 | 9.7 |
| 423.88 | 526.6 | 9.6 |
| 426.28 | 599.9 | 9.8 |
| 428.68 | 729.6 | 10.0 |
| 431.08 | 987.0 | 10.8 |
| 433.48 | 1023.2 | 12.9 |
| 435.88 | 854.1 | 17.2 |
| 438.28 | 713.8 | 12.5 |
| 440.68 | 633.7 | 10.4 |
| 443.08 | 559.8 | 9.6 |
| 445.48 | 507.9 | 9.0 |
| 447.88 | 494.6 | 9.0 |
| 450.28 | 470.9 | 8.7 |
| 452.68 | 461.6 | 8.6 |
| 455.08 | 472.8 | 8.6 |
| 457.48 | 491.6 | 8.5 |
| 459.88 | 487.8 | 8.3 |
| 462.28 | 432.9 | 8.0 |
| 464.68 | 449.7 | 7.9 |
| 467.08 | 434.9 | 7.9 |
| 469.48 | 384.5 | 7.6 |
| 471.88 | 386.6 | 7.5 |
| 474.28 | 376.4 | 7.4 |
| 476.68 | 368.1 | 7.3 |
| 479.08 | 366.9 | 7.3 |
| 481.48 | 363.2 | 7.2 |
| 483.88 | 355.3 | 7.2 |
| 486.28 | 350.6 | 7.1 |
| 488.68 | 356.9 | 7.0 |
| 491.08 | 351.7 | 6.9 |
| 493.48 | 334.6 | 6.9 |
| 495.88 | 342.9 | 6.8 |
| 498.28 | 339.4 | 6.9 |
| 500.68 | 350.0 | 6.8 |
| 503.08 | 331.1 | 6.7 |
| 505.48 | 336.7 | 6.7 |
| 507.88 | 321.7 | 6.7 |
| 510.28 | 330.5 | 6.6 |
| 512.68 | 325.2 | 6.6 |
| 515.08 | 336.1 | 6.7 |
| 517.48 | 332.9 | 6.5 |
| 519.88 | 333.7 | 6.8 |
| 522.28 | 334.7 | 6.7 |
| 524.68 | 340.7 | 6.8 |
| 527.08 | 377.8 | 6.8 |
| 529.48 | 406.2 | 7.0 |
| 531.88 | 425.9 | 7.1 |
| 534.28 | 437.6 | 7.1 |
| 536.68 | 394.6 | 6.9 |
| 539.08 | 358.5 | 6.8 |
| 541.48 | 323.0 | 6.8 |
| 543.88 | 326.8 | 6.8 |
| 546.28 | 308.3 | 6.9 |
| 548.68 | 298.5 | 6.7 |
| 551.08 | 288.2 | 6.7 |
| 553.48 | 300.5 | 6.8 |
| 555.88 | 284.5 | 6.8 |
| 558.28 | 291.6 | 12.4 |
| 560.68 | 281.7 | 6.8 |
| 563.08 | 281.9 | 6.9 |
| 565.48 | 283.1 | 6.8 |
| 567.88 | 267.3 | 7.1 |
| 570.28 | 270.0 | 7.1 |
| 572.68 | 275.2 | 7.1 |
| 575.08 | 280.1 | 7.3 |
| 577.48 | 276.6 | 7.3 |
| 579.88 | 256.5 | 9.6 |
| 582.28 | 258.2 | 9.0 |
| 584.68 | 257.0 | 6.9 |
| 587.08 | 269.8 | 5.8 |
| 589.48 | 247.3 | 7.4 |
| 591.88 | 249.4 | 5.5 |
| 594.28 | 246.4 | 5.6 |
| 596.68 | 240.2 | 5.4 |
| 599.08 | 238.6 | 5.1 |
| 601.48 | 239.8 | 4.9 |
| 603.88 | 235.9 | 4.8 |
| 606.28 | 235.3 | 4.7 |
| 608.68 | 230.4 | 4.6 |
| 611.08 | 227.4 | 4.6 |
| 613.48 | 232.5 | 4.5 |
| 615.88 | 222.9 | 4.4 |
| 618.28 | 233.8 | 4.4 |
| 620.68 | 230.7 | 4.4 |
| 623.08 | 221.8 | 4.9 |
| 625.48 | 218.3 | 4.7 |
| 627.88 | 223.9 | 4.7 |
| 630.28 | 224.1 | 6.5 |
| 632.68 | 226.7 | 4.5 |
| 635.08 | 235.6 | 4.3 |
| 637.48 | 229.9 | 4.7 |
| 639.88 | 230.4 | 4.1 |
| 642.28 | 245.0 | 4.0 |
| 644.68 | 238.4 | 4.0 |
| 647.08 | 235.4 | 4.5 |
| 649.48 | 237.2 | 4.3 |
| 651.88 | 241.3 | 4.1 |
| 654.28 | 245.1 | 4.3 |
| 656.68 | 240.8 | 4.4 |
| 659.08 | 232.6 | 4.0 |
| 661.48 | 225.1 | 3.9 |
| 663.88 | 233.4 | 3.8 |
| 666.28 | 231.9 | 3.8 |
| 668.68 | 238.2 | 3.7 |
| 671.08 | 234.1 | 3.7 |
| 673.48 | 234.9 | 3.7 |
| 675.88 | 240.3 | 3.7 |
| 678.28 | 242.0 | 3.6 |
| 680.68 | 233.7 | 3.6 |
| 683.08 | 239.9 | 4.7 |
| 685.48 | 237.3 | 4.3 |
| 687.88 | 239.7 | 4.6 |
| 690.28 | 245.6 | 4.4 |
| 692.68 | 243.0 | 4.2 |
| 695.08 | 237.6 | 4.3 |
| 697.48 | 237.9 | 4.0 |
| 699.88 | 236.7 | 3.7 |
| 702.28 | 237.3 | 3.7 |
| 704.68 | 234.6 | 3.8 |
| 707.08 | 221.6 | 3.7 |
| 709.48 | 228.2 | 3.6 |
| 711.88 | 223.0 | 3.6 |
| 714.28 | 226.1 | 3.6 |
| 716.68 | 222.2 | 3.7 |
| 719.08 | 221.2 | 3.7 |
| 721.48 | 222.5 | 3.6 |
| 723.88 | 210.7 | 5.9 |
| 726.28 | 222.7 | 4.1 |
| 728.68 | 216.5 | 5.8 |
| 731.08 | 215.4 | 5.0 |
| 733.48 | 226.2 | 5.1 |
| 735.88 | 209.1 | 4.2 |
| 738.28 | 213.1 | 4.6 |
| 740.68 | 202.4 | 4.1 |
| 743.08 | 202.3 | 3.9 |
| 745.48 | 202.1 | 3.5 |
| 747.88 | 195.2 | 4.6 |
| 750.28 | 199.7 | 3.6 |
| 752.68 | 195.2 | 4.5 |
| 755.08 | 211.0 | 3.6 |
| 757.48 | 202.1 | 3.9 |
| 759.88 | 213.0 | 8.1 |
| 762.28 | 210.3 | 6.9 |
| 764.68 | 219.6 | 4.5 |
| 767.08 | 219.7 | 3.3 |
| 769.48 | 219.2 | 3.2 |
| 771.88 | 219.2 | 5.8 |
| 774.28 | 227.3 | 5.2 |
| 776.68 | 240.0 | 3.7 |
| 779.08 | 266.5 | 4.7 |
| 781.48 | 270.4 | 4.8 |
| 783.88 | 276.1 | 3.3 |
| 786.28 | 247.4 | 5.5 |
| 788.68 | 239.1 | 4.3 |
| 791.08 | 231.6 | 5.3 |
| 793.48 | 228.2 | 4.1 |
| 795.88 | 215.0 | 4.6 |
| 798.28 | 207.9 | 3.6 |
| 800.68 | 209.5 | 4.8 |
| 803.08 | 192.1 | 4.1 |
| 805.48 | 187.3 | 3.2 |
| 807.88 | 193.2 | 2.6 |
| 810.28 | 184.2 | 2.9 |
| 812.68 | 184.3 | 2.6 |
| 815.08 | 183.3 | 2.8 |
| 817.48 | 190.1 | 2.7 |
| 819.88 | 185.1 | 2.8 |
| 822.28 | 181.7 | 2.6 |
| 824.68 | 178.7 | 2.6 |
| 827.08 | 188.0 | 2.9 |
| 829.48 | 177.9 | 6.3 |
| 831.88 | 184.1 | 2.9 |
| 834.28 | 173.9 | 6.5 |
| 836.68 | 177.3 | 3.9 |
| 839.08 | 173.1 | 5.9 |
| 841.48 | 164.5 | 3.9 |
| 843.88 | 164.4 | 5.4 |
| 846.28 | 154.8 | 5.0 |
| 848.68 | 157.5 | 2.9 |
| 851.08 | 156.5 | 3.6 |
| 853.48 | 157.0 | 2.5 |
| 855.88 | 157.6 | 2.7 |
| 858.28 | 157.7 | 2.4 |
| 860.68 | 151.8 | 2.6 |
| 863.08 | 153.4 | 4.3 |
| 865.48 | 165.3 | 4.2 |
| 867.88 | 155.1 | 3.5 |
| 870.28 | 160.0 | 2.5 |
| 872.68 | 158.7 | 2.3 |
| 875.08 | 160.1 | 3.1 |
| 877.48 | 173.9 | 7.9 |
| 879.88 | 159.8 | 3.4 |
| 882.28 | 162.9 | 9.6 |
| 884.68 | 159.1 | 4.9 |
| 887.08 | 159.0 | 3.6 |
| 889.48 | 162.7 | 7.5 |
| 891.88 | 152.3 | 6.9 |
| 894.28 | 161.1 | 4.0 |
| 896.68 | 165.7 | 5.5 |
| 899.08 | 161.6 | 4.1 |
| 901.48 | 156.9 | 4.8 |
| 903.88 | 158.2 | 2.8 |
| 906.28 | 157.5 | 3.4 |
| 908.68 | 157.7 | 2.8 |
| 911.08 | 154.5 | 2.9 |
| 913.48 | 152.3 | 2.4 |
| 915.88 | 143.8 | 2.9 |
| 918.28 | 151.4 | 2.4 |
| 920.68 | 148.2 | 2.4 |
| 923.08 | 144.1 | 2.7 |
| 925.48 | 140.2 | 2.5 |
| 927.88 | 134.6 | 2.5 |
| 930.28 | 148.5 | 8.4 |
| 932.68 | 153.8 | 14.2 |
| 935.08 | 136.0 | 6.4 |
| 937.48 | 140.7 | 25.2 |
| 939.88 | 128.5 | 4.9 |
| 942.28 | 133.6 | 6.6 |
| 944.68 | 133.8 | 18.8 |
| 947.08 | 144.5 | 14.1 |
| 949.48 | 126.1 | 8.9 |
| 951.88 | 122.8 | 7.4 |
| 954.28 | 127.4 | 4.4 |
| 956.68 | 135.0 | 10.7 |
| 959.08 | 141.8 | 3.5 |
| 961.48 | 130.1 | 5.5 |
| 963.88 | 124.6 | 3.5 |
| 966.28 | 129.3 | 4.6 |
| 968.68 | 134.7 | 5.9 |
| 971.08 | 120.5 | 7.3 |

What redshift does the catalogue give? 1.798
